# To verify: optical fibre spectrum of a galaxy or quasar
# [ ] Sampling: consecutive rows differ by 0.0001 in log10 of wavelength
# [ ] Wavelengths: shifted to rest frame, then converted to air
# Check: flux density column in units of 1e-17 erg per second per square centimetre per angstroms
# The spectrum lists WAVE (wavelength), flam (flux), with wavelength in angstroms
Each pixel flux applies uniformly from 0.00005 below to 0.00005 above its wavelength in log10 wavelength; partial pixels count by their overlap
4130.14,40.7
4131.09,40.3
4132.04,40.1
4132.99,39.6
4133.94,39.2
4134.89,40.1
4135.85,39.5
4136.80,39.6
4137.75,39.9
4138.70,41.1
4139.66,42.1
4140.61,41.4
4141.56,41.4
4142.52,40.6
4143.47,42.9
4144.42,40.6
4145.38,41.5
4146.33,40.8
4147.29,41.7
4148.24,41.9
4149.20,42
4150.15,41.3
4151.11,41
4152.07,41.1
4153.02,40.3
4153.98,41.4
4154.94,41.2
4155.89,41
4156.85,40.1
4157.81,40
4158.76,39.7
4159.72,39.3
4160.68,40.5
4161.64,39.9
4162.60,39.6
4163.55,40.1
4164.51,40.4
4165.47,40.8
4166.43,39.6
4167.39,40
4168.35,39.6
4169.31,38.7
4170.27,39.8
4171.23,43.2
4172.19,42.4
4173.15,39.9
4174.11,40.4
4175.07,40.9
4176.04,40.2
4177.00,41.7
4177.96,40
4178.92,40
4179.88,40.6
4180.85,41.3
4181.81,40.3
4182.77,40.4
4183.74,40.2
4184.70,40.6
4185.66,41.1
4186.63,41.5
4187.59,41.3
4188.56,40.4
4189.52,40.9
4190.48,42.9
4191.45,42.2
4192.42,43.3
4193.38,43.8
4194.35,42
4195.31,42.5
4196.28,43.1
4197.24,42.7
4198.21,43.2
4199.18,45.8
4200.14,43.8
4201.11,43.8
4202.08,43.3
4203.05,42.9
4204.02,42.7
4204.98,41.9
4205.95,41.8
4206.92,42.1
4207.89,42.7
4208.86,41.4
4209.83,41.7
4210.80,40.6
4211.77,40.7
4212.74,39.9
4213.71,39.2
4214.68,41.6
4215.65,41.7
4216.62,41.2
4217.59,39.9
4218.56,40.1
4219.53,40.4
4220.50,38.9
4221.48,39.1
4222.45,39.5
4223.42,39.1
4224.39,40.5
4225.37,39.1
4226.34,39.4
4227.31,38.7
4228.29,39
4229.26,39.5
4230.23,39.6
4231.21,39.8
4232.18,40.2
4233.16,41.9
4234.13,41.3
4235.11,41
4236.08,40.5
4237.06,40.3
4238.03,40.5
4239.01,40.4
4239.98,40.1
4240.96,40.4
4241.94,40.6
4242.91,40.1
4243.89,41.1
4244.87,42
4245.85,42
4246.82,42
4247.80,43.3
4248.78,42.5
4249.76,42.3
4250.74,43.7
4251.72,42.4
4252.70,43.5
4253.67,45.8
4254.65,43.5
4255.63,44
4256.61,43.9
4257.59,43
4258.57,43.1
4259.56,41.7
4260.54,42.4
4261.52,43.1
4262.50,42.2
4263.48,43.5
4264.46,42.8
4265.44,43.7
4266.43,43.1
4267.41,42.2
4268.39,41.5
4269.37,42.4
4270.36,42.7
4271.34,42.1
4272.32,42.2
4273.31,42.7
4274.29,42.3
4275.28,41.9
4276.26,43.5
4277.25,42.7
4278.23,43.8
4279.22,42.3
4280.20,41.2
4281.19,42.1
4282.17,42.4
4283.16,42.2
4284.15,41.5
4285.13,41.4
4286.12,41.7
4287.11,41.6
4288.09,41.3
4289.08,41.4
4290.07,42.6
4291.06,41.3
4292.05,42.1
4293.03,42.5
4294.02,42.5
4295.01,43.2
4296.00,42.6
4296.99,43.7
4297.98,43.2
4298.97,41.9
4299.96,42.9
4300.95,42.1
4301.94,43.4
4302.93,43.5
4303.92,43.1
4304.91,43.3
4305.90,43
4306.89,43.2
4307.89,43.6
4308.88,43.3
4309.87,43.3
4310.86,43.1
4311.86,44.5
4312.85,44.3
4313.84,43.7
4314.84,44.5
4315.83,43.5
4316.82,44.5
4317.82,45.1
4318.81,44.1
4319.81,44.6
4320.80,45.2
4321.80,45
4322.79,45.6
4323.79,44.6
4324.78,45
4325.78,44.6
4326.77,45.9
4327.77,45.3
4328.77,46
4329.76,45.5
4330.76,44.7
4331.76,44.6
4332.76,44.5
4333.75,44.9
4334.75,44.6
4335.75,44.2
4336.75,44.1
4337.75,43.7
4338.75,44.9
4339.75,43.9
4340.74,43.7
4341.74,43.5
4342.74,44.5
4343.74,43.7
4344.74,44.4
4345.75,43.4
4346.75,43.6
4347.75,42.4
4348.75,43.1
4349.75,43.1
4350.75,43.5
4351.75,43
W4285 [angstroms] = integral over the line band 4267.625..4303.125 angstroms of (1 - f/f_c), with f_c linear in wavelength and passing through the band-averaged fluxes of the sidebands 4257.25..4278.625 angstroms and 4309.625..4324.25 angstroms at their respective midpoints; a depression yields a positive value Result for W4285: 0.8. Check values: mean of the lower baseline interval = 42.7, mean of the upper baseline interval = 44.4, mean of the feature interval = 42.3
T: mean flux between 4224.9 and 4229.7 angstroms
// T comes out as 39.2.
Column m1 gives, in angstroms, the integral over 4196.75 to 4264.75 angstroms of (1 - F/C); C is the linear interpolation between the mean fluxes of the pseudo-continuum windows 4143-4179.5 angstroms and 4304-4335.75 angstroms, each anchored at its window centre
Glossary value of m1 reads 1.2 angstroms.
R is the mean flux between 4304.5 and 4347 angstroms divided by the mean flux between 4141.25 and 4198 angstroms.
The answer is 1.08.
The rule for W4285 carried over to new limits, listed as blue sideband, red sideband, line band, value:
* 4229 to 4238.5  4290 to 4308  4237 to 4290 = -0.9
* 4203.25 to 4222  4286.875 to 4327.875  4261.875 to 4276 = 0.0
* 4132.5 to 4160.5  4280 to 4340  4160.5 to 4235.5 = 1.2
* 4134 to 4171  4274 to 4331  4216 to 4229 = 0.7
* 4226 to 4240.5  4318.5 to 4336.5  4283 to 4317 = 0.6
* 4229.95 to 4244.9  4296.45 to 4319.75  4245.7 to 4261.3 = -0.7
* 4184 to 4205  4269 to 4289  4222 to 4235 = 0.8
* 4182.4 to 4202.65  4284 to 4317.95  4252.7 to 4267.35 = -0.2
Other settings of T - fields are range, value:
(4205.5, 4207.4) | 41.9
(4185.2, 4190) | 41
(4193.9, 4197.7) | 42.7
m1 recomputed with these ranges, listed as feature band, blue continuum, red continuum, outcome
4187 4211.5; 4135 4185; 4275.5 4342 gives -0.6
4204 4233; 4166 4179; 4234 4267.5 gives 0.8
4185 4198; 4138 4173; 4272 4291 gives -0.3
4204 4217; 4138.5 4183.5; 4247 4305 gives 0.1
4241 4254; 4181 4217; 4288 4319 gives 0.1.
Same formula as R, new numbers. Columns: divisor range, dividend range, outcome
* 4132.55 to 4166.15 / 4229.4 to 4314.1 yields 1.04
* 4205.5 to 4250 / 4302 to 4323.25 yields 1.08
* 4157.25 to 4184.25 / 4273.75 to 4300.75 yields 1.05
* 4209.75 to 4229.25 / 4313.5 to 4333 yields 1.12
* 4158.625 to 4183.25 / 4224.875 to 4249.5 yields 1.01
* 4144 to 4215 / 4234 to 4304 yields 1.03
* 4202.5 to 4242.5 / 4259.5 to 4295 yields 1.04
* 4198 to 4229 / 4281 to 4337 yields 1.06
